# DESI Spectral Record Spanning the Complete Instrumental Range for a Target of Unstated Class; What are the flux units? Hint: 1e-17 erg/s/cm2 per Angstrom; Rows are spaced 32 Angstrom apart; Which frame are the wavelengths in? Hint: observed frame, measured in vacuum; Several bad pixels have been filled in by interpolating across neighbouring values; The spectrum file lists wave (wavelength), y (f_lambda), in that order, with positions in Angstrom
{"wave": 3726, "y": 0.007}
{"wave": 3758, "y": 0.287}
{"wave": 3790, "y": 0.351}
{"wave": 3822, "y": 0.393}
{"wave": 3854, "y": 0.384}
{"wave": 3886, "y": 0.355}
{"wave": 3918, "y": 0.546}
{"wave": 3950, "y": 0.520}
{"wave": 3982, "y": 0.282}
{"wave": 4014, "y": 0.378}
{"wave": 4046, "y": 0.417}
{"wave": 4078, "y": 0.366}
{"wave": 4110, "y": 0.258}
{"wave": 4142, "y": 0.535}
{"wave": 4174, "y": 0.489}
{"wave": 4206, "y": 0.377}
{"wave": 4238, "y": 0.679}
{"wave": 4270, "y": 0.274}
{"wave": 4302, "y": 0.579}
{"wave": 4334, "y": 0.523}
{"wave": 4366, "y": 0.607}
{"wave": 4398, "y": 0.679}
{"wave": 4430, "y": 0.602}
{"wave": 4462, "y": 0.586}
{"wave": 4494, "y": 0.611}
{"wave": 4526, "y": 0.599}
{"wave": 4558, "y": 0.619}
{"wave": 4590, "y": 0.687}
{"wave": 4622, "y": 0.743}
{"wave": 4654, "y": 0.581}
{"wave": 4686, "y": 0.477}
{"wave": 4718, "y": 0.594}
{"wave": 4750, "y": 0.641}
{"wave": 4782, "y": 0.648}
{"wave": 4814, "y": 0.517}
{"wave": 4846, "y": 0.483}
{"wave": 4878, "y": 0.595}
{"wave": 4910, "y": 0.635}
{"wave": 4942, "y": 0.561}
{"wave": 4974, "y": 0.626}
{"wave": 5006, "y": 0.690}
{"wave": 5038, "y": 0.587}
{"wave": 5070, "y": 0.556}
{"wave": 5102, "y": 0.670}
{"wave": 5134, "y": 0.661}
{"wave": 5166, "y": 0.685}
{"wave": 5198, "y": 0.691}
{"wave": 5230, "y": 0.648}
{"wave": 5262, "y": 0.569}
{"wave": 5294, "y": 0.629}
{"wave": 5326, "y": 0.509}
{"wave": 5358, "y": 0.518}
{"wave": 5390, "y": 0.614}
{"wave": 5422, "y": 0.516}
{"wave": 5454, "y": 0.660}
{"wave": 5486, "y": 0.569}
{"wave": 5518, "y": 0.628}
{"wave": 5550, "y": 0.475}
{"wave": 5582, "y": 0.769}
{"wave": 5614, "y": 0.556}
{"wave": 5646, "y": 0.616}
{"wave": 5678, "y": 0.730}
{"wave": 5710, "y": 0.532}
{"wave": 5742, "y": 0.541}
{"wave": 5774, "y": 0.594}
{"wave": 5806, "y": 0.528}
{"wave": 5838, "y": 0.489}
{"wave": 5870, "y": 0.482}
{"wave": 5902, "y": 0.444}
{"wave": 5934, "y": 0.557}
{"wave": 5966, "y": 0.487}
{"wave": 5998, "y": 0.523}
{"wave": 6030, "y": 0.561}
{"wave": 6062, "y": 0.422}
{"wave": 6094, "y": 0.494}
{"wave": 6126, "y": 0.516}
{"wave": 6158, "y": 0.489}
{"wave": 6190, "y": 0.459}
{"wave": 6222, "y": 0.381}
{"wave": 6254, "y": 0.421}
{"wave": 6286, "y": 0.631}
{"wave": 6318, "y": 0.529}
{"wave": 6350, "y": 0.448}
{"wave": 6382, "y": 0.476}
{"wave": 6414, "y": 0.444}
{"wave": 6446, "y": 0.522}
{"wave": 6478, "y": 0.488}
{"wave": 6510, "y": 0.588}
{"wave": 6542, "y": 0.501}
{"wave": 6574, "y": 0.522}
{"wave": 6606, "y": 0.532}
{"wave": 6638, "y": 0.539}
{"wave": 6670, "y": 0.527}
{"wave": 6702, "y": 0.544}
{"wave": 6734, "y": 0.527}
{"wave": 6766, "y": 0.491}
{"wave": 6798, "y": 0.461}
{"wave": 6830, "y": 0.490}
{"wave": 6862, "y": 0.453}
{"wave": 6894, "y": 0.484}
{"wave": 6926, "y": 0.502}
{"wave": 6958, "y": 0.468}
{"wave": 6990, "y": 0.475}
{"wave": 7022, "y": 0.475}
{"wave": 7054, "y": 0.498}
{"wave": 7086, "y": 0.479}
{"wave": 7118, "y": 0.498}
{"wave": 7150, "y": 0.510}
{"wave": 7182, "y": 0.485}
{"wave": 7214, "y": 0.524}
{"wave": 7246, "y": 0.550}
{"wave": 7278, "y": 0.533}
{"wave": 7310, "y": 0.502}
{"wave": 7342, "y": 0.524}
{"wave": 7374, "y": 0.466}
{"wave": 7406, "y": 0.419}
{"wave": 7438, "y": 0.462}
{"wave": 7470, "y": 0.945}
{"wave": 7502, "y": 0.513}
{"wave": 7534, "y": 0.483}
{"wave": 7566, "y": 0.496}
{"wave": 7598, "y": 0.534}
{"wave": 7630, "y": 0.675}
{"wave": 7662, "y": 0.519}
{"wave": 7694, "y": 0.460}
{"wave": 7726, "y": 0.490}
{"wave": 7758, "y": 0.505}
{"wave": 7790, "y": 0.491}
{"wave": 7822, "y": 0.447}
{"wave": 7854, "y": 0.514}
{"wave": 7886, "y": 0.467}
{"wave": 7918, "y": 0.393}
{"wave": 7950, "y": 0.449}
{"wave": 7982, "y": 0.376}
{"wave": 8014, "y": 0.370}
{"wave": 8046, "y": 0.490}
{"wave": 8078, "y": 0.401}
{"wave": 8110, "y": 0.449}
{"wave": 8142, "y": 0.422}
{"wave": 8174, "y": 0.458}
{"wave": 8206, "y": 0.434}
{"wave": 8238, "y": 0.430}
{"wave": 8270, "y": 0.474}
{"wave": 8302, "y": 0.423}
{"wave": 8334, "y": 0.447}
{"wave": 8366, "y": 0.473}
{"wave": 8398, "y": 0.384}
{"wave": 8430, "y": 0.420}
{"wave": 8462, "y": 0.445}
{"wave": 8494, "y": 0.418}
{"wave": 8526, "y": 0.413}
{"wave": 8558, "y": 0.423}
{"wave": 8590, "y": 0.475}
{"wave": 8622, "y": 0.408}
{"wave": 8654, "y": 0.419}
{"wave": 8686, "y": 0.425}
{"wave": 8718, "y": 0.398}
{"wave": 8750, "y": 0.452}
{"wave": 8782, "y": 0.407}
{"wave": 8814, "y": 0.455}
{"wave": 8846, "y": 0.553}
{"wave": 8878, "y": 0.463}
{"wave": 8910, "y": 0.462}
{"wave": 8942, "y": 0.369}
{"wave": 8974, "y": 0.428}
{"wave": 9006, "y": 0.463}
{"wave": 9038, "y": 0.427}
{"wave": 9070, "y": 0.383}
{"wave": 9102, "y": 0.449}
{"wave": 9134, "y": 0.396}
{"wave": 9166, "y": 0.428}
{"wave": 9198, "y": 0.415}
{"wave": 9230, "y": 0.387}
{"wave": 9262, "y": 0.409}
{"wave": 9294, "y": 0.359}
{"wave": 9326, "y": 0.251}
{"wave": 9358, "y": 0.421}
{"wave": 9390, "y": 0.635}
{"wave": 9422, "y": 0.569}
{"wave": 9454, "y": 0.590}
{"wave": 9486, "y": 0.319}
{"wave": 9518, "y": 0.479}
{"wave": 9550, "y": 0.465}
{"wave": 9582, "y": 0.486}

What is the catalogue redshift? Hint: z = 0.136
